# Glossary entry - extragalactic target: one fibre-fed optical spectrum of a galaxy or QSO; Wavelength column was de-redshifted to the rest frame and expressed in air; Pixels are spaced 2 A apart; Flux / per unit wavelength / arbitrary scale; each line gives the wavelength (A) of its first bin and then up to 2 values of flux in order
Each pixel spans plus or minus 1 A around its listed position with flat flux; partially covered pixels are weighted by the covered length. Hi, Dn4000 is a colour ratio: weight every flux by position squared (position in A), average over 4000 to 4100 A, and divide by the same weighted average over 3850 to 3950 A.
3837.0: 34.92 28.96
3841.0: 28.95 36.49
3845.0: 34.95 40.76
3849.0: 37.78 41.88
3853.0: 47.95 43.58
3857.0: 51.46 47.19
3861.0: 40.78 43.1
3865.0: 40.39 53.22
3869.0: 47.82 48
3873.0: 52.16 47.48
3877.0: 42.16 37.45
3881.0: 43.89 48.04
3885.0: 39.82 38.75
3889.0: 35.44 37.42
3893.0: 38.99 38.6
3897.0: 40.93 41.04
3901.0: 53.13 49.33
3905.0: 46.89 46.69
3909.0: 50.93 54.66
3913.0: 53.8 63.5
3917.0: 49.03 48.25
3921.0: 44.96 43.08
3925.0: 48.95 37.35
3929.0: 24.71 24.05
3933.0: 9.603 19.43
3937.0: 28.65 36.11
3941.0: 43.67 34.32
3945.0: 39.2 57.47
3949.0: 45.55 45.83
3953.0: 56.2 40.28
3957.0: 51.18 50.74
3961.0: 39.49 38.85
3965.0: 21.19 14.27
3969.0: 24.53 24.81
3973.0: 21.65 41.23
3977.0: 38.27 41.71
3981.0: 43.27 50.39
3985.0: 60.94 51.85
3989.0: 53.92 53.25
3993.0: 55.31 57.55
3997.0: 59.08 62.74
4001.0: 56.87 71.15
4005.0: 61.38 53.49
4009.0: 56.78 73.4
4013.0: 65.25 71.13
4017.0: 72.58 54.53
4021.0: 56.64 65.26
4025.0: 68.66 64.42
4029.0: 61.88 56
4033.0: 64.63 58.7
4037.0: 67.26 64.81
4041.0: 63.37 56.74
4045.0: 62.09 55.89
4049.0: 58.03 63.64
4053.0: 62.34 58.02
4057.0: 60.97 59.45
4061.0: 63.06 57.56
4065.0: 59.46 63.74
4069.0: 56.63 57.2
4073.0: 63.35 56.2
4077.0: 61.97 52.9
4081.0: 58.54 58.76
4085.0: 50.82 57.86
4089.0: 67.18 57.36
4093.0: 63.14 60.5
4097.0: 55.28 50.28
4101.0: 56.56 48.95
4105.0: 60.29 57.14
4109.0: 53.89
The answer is 1.53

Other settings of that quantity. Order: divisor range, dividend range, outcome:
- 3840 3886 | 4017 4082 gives 1.54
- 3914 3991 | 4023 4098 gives 1.60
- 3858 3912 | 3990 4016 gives 1.46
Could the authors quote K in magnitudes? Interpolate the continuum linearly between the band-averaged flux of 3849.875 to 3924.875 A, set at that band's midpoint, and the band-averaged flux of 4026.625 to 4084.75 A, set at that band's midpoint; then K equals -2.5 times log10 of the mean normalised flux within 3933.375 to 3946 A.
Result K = 0.478 mag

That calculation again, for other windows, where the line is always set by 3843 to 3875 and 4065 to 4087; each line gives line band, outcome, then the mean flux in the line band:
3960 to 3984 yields 0.48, 33.3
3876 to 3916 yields 0.04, 45.1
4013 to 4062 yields -0.12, 62.2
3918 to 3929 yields 0.14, 42.7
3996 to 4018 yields -0.19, 64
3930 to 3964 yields 0.28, 38.9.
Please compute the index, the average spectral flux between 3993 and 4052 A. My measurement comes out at 62.1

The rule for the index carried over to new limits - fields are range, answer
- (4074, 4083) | 57.6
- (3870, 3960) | 42.8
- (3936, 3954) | 43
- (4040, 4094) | 59.5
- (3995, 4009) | 60.3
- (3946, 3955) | 50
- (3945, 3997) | 43.4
